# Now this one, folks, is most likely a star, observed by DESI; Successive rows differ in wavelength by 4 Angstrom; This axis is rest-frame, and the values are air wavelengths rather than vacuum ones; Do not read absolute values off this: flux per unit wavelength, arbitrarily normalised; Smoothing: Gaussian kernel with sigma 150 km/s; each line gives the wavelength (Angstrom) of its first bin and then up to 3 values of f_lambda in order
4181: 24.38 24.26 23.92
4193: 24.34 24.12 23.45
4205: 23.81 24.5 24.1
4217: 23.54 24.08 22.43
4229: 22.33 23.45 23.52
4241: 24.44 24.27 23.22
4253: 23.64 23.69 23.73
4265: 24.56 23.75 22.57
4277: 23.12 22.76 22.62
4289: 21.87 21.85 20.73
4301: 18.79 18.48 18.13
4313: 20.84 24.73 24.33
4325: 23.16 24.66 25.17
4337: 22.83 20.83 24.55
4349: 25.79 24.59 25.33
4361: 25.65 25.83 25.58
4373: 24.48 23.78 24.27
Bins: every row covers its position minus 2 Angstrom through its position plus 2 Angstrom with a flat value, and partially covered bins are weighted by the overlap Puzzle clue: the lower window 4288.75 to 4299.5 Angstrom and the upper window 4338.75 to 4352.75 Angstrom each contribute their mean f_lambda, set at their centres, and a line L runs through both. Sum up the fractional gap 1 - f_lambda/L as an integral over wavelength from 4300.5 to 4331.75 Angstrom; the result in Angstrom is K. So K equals 0.8 Angstrom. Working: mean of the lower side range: 21.3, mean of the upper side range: 23.8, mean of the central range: 21.9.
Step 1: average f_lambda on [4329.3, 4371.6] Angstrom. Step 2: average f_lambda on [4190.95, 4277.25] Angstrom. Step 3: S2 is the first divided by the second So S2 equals 1.0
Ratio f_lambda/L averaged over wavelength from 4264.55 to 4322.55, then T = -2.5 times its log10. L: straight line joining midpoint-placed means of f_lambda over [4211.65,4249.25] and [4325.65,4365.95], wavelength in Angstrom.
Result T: 0.10 mag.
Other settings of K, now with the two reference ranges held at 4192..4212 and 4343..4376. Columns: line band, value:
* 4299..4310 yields 2.79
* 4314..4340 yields 1.10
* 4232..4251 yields 0.41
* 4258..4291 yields 1.91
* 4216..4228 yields 0.46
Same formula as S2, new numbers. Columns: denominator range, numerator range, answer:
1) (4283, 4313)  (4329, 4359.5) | 1.19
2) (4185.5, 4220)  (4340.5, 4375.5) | 1.04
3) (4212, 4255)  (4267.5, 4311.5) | 0.91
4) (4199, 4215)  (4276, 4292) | 0.94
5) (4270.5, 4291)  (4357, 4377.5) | 1.11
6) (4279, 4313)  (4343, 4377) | 1.22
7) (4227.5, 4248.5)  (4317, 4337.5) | 1.02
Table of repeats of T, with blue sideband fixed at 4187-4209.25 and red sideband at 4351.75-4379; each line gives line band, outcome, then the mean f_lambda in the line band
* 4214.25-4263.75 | 0.03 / 23.6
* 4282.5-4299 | 0.13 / 21.8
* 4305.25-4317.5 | 0.21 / 20.4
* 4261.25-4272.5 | 0.02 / 23.9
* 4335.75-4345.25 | 0.11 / 22.4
